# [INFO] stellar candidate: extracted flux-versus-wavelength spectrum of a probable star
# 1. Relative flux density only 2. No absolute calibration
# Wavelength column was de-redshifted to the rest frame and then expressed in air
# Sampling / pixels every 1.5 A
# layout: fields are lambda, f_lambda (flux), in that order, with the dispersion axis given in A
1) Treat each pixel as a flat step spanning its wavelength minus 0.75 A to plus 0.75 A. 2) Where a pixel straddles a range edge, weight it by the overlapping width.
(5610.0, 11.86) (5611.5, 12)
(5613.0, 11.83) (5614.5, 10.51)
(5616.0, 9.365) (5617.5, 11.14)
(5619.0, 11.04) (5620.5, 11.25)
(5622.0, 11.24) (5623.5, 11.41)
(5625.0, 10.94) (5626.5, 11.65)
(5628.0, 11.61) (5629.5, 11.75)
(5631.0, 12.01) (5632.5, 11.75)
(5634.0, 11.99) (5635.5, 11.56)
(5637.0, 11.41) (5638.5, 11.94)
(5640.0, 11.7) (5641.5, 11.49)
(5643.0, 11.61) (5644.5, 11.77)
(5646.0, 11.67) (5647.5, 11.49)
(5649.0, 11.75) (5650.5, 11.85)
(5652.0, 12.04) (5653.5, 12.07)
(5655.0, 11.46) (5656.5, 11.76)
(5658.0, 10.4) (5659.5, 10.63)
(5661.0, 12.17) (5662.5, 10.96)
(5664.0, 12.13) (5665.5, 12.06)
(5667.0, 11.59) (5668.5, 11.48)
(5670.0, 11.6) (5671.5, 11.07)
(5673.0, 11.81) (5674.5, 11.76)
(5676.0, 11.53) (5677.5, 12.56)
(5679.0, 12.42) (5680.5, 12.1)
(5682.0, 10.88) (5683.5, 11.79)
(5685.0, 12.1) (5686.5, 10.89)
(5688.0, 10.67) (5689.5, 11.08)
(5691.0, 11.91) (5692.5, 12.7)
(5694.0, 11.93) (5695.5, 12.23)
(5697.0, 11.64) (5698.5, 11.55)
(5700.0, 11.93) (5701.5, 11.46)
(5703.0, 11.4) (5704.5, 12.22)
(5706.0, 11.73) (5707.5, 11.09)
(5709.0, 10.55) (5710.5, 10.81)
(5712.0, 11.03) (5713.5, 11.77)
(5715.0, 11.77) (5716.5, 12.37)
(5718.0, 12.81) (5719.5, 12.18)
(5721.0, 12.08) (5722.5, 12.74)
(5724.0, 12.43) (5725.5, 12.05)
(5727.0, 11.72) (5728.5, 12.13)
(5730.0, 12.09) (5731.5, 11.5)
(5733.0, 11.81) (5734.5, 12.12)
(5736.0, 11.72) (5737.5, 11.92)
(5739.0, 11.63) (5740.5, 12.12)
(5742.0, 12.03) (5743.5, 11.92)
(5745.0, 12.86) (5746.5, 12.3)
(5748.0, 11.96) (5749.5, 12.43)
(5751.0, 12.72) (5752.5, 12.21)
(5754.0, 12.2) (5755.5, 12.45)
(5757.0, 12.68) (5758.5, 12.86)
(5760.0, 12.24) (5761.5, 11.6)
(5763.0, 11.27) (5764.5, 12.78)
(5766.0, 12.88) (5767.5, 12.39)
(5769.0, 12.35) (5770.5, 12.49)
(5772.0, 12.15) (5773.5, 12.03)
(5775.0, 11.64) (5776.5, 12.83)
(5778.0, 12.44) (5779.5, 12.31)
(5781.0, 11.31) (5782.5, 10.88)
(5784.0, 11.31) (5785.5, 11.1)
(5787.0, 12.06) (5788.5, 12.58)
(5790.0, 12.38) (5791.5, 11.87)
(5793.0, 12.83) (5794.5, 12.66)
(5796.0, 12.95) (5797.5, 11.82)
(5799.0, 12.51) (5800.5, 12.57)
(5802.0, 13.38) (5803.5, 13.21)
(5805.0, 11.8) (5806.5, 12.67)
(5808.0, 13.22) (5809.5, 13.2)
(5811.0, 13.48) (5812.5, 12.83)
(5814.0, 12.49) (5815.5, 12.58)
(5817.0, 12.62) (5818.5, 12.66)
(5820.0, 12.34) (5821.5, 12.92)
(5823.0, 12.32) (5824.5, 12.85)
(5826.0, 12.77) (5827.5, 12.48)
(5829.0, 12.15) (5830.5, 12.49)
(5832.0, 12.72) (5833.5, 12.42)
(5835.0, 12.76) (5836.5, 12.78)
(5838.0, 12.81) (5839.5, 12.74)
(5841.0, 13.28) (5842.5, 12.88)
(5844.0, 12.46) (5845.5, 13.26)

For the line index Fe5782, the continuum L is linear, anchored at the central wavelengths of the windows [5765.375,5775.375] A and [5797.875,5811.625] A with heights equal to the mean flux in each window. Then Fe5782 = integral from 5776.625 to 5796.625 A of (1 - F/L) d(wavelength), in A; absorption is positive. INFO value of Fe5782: 0.8 A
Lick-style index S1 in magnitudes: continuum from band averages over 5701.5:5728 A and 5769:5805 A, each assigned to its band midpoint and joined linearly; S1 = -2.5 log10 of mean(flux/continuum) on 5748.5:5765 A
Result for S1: -0.02 mag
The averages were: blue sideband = 11.8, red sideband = 12.2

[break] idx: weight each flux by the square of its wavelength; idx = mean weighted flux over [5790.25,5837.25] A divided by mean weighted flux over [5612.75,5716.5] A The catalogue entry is 1.15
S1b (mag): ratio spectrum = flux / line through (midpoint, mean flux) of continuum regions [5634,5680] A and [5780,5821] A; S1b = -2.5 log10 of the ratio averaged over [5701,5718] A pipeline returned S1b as 0.04 mag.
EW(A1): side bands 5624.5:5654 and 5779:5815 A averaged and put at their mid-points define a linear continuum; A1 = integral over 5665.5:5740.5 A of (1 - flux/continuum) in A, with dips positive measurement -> 1.35 A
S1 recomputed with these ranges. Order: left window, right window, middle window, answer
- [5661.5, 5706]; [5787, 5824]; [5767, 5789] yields 0.04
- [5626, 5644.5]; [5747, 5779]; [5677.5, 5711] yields 0.03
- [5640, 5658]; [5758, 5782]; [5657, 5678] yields 0.02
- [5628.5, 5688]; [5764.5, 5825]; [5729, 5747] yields 0.01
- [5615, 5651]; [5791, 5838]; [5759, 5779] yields 0.01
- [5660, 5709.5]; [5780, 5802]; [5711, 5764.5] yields -0.02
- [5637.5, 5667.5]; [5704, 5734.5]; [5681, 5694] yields 0.02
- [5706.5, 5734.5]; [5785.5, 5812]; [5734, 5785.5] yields 0.01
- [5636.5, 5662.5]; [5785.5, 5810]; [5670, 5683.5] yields 0.00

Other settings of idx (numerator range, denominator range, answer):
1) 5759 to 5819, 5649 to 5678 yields 1.11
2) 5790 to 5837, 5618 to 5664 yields 1.16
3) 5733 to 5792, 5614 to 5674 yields 1.10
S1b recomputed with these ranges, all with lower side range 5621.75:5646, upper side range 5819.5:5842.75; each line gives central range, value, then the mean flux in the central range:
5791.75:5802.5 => -0.011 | 12.6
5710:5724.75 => 0.004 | 12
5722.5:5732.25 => 0.007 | 12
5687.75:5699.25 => 0.017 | 11.8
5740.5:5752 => -0.007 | 12.3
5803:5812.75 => -0.031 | 12.9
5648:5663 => 0.021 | 11.5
